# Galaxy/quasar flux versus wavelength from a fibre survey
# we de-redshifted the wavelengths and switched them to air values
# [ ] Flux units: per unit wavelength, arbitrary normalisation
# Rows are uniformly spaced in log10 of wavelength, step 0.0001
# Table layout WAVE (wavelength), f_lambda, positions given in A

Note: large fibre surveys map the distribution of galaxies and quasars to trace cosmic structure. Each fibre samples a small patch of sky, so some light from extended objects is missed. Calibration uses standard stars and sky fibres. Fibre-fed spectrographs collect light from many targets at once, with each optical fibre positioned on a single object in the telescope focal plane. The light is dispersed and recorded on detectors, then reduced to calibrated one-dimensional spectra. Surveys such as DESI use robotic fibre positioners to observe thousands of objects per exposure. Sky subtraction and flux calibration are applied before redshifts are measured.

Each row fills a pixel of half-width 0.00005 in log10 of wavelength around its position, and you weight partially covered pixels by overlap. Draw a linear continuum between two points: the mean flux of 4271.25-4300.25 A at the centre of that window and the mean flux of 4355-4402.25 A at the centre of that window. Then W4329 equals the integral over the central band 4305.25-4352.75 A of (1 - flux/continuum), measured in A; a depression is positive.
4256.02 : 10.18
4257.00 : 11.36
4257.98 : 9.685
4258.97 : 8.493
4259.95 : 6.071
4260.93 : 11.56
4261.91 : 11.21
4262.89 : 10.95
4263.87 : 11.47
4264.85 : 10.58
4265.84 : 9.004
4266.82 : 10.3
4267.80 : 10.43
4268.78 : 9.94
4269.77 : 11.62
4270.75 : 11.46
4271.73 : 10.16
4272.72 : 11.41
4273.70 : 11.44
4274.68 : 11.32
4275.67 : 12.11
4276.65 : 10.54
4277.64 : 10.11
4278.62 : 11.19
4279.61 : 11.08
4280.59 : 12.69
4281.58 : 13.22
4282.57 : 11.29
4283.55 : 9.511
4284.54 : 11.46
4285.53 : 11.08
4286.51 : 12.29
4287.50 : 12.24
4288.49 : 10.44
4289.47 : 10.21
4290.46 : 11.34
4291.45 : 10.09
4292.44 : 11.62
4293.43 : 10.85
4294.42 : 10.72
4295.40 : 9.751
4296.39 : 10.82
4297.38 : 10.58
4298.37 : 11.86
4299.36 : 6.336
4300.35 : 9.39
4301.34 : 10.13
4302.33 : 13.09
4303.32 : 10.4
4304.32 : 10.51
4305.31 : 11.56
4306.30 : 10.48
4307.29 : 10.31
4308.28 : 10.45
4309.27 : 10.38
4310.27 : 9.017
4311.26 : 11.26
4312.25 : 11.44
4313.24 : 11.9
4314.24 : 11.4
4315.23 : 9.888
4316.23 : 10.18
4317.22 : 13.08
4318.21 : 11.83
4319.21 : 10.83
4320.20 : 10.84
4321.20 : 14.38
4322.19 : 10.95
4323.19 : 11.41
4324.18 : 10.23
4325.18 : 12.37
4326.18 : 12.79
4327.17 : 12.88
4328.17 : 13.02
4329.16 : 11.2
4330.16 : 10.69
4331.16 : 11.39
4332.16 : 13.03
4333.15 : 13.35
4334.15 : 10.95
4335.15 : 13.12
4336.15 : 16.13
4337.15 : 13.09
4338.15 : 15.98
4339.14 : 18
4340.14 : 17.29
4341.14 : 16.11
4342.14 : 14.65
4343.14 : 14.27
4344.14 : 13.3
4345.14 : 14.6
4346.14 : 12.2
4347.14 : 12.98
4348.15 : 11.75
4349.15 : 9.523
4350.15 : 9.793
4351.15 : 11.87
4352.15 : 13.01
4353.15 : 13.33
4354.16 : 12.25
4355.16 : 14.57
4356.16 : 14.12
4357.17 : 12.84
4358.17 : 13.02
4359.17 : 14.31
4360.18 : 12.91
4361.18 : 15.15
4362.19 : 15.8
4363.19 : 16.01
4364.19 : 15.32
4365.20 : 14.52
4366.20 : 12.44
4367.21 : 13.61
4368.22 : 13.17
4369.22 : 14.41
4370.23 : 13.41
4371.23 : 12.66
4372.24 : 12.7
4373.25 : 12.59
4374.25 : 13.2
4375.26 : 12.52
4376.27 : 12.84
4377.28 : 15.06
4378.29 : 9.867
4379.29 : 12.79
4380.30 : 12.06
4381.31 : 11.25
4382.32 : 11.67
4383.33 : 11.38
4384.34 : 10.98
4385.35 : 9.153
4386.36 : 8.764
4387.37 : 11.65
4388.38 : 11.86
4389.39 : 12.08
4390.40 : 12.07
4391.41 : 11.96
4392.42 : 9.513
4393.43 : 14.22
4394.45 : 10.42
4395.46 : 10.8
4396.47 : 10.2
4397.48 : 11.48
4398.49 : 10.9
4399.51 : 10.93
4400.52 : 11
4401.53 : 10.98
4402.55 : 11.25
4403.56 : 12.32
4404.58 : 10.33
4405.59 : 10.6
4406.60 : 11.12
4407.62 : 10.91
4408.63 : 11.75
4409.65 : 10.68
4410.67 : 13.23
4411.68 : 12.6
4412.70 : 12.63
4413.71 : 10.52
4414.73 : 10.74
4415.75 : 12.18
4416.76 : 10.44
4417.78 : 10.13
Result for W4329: -2.8 A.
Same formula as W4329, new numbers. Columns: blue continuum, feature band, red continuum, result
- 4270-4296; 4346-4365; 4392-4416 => -3.38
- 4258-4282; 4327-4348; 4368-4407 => -4.50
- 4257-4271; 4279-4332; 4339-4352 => 3.13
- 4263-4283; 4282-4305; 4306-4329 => 1.01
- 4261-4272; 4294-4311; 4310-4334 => 1.46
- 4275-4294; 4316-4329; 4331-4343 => 1.61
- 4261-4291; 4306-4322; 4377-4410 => 0.03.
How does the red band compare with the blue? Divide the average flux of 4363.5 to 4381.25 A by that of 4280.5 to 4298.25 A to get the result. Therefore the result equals 1.2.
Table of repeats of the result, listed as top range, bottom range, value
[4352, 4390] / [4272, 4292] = 1.14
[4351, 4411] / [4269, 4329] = 1.11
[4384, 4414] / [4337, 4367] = 0.81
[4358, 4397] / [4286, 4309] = 1.17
